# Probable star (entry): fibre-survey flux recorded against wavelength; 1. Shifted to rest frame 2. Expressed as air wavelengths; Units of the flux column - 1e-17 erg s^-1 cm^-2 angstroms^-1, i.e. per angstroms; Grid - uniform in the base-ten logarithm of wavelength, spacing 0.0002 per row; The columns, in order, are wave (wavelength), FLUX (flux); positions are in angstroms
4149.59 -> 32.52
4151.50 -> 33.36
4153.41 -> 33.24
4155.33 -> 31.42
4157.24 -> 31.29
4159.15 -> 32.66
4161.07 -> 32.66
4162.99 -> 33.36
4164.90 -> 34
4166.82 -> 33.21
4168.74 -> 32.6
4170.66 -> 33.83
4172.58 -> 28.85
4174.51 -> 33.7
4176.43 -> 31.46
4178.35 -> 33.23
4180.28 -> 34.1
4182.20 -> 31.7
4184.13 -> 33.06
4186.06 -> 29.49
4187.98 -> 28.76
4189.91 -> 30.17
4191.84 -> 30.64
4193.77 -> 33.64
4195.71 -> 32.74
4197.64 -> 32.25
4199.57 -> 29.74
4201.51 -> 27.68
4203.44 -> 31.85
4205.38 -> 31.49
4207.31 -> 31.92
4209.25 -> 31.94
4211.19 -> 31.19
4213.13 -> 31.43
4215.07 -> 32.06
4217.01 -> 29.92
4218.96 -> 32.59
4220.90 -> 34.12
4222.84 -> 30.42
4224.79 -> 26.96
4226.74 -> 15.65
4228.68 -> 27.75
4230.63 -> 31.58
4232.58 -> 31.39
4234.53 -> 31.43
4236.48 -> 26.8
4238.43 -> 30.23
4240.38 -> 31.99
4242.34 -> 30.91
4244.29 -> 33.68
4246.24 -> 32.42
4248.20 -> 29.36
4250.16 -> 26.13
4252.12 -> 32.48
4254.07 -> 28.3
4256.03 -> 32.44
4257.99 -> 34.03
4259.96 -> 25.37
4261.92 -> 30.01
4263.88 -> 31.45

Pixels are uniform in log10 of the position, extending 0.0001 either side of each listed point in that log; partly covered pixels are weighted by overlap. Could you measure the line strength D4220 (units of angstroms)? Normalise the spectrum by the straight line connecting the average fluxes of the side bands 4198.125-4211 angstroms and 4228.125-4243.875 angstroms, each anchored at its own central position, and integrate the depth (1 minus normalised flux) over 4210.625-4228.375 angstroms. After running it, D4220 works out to 0.8 angstroms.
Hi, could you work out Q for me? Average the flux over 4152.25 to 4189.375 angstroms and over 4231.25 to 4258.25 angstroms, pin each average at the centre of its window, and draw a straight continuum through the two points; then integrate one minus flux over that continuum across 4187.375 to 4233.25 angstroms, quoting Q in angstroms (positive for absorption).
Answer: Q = 1.63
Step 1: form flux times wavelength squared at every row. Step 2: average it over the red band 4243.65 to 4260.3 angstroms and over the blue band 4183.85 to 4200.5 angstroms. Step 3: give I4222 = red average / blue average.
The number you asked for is 1.0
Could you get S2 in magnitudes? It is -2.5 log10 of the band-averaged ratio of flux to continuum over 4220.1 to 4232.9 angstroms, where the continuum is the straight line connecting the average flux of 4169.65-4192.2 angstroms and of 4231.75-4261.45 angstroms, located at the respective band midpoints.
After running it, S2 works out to 0.10 mag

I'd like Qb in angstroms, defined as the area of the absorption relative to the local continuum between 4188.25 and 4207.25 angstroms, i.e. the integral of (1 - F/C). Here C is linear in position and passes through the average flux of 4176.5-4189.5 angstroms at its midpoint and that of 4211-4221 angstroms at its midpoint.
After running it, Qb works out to 0.4 angstroms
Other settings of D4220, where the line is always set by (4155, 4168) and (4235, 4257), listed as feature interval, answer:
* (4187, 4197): 0.22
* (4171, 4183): 0.02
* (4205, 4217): -0.05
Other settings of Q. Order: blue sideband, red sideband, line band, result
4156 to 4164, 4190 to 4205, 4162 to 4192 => -0.1 angstroms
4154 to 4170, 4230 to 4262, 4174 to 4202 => 0.4 angstroms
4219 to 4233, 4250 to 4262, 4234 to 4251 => -0.6 angstroms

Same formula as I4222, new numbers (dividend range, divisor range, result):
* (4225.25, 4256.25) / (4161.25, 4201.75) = 0.95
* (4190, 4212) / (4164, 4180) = 0.97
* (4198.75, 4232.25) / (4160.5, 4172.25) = 0.93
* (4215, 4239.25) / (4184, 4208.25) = 0.96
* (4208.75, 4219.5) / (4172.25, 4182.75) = 0.99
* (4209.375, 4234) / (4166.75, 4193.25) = 0.95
